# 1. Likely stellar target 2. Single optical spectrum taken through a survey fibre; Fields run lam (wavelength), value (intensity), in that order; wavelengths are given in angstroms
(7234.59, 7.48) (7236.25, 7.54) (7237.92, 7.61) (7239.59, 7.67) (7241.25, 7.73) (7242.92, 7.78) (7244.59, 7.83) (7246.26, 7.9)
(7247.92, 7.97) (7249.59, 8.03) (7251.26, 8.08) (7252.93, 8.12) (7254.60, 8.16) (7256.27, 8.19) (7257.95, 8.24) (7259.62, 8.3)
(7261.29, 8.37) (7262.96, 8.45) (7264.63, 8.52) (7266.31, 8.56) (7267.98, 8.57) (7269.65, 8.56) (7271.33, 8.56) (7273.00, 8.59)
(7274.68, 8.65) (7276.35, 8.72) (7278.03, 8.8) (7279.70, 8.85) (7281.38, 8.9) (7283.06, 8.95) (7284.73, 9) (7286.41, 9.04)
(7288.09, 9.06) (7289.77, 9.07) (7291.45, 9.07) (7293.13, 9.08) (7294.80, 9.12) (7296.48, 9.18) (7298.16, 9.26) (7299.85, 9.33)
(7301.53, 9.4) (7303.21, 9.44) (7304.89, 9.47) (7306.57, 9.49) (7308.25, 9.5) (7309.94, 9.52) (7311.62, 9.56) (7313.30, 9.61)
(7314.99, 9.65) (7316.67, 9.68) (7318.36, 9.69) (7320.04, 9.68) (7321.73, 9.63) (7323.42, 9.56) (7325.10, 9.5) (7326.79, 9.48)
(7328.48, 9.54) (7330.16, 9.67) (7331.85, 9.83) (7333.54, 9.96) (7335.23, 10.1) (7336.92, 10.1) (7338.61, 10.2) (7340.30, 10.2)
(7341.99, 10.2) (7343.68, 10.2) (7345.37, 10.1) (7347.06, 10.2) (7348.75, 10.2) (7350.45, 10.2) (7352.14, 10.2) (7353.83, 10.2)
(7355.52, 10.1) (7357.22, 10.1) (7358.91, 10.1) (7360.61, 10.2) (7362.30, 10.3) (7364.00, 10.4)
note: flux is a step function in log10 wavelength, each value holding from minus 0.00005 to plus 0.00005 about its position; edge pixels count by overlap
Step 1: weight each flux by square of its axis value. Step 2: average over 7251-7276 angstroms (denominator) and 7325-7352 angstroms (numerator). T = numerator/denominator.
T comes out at 1.21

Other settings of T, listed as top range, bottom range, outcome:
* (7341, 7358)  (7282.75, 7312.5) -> 1.11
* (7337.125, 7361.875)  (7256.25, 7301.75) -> 1.18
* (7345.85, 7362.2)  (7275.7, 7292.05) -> 1.16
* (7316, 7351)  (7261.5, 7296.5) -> 1.14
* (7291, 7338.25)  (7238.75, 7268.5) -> 1.19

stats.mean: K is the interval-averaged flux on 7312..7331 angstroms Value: 9.61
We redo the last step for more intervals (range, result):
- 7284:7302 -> 9.14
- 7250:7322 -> 8.96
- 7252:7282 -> 8.5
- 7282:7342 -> 9.51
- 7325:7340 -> 9.85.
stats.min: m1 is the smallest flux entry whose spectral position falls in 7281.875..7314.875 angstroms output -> 8.95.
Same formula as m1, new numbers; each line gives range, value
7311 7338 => 9.48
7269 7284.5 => 8.56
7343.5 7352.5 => 10.1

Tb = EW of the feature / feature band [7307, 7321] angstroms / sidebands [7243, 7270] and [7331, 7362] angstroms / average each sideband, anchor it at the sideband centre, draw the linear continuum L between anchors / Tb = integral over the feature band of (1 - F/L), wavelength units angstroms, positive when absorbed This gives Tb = -0.24 angstroms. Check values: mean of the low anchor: 8.22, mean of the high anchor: 10.1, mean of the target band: 9.61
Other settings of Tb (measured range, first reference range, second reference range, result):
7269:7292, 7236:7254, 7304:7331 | -0.4 angstroms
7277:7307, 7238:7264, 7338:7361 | -0.7 angstroms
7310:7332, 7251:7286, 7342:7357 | 0.0 angstroms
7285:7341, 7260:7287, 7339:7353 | -0.1 angstroms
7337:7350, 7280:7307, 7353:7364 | -0.3 angstroms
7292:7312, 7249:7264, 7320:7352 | -0.3 angstroms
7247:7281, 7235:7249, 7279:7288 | -0.1 angstroms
